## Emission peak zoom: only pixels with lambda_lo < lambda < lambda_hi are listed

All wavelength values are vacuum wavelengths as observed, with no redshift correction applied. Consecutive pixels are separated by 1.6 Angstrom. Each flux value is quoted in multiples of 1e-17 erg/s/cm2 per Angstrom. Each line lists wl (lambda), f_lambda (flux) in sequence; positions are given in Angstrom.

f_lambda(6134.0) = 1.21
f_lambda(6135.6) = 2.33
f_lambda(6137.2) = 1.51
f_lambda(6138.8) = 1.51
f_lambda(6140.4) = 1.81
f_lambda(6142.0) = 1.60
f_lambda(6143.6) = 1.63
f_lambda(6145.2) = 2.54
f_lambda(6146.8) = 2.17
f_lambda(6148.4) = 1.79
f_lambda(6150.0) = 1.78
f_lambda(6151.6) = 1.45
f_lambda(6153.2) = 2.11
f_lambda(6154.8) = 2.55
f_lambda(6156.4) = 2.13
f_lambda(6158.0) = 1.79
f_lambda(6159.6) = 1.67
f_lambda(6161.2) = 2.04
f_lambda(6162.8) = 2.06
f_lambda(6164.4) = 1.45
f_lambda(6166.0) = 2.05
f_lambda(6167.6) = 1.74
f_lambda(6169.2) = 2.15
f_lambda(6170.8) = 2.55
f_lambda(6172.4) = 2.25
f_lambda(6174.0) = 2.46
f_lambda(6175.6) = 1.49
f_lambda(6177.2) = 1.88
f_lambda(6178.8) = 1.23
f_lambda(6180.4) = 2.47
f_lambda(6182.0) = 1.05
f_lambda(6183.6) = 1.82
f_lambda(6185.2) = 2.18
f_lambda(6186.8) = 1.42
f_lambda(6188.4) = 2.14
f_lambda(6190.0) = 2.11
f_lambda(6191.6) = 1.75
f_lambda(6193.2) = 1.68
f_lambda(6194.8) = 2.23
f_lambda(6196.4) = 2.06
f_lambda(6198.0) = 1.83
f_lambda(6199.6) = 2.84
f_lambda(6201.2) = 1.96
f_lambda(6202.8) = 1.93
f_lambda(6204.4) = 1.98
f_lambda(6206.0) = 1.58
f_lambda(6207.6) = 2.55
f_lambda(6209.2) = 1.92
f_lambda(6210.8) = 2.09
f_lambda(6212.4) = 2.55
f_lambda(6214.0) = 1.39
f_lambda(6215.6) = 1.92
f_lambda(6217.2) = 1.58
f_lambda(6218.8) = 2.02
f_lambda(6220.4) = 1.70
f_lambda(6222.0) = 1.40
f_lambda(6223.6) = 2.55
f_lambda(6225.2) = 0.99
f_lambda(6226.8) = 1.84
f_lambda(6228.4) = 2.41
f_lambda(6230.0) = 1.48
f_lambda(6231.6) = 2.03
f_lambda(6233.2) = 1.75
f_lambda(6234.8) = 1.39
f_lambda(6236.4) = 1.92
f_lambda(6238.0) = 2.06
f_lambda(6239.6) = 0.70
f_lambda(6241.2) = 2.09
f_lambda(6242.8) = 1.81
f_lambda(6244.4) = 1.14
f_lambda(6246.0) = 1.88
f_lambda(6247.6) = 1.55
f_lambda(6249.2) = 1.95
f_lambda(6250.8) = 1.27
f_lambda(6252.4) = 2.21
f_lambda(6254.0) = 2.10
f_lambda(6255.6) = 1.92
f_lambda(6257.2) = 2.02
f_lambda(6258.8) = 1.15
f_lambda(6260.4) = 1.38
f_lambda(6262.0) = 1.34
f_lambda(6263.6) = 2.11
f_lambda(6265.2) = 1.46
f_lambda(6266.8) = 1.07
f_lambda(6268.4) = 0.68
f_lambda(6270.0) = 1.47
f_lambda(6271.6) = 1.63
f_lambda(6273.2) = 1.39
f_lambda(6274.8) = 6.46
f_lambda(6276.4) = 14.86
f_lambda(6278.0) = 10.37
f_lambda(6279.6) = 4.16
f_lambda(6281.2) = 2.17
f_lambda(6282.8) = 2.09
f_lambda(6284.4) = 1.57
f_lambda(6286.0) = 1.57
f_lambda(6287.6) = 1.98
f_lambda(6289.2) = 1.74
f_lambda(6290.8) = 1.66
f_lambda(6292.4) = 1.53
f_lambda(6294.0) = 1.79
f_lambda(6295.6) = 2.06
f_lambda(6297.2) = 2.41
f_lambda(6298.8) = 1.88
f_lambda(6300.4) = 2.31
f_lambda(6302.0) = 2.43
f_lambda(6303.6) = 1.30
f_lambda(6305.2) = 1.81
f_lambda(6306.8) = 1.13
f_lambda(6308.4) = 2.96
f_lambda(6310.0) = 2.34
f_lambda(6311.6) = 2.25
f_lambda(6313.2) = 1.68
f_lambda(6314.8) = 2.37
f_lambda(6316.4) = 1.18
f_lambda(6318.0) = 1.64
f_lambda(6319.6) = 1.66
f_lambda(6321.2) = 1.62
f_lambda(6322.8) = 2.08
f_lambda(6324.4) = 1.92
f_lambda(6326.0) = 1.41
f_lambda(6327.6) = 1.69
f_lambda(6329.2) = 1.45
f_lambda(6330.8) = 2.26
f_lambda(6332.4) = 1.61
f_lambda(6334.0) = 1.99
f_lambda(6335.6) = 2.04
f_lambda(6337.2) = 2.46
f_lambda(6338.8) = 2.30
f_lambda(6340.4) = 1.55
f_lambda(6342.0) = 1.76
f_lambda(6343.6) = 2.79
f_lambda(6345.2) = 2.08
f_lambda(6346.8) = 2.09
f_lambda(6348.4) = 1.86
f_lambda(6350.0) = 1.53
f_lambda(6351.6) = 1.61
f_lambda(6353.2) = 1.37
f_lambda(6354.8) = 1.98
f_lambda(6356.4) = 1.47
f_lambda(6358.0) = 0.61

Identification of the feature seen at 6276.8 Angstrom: H-beta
